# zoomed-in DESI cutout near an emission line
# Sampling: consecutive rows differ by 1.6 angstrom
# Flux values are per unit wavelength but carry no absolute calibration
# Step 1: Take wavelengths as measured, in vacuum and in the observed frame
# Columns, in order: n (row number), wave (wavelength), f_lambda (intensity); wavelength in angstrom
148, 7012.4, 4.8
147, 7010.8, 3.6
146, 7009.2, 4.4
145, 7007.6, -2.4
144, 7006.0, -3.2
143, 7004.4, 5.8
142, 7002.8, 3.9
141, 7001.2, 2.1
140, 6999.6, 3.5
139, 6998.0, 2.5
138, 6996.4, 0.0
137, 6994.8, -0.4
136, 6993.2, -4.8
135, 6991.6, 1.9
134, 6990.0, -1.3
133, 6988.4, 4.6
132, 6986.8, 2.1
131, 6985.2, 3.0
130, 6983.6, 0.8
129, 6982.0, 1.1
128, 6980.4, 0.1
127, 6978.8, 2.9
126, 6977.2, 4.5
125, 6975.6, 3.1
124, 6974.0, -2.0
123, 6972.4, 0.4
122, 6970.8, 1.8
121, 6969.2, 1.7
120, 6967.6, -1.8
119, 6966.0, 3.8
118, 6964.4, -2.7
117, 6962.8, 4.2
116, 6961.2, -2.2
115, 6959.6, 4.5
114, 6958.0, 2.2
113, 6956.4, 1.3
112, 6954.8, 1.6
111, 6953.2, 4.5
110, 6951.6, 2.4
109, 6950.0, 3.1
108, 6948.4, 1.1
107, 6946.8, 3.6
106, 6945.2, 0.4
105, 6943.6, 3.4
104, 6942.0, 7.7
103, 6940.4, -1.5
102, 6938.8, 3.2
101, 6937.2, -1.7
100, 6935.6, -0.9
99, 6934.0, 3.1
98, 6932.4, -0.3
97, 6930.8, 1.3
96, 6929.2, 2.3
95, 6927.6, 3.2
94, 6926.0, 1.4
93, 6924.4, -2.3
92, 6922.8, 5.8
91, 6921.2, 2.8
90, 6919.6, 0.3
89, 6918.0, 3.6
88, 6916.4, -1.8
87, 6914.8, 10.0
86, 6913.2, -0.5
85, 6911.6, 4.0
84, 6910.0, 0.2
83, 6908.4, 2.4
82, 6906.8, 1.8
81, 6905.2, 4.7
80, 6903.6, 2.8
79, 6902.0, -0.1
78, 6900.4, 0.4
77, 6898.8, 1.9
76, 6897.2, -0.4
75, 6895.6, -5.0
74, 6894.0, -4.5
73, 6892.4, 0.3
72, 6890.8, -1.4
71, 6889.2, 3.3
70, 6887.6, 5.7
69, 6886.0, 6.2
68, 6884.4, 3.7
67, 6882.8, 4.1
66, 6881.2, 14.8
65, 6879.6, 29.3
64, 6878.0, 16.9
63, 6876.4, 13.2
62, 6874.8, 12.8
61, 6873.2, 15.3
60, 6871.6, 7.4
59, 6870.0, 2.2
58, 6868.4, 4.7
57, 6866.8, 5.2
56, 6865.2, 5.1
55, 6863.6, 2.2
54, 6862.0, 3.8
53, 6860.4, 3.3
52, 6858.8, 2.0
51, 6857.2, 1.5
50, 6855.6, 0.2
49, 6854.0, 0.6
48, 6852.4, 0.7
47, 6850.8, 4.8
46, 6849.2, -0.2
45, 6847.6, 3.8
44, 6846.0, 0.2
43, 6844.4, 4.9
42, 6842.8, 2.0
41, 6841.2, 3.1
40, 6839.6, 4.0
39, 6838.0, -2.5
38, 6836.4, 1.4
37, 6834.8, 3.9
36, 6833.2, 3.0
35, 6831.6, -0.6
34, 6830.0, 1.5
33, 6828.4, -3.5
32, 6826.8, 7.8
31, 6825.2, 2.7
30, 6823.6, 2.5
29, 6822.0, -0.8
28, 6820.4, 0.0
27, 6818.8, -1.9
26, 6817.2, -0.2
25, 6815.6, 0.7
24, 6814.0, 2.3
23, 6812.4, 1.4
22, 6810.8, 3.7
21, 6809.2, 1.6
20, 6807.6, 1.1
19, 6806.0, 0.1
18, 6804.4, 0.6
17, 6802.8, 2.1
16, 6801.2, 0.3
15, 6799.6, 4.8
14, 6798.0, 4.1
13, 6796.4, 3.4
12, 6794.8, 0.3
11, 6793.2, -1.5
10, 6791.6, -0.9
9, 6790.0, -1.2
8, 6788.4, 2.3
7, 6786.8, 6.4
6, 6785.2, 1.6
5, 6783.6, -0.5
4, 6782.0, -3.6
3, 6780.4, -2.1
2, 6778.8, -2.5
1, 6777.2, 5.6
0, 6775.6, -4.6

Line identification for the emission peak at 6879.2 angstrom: [O II] 3727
